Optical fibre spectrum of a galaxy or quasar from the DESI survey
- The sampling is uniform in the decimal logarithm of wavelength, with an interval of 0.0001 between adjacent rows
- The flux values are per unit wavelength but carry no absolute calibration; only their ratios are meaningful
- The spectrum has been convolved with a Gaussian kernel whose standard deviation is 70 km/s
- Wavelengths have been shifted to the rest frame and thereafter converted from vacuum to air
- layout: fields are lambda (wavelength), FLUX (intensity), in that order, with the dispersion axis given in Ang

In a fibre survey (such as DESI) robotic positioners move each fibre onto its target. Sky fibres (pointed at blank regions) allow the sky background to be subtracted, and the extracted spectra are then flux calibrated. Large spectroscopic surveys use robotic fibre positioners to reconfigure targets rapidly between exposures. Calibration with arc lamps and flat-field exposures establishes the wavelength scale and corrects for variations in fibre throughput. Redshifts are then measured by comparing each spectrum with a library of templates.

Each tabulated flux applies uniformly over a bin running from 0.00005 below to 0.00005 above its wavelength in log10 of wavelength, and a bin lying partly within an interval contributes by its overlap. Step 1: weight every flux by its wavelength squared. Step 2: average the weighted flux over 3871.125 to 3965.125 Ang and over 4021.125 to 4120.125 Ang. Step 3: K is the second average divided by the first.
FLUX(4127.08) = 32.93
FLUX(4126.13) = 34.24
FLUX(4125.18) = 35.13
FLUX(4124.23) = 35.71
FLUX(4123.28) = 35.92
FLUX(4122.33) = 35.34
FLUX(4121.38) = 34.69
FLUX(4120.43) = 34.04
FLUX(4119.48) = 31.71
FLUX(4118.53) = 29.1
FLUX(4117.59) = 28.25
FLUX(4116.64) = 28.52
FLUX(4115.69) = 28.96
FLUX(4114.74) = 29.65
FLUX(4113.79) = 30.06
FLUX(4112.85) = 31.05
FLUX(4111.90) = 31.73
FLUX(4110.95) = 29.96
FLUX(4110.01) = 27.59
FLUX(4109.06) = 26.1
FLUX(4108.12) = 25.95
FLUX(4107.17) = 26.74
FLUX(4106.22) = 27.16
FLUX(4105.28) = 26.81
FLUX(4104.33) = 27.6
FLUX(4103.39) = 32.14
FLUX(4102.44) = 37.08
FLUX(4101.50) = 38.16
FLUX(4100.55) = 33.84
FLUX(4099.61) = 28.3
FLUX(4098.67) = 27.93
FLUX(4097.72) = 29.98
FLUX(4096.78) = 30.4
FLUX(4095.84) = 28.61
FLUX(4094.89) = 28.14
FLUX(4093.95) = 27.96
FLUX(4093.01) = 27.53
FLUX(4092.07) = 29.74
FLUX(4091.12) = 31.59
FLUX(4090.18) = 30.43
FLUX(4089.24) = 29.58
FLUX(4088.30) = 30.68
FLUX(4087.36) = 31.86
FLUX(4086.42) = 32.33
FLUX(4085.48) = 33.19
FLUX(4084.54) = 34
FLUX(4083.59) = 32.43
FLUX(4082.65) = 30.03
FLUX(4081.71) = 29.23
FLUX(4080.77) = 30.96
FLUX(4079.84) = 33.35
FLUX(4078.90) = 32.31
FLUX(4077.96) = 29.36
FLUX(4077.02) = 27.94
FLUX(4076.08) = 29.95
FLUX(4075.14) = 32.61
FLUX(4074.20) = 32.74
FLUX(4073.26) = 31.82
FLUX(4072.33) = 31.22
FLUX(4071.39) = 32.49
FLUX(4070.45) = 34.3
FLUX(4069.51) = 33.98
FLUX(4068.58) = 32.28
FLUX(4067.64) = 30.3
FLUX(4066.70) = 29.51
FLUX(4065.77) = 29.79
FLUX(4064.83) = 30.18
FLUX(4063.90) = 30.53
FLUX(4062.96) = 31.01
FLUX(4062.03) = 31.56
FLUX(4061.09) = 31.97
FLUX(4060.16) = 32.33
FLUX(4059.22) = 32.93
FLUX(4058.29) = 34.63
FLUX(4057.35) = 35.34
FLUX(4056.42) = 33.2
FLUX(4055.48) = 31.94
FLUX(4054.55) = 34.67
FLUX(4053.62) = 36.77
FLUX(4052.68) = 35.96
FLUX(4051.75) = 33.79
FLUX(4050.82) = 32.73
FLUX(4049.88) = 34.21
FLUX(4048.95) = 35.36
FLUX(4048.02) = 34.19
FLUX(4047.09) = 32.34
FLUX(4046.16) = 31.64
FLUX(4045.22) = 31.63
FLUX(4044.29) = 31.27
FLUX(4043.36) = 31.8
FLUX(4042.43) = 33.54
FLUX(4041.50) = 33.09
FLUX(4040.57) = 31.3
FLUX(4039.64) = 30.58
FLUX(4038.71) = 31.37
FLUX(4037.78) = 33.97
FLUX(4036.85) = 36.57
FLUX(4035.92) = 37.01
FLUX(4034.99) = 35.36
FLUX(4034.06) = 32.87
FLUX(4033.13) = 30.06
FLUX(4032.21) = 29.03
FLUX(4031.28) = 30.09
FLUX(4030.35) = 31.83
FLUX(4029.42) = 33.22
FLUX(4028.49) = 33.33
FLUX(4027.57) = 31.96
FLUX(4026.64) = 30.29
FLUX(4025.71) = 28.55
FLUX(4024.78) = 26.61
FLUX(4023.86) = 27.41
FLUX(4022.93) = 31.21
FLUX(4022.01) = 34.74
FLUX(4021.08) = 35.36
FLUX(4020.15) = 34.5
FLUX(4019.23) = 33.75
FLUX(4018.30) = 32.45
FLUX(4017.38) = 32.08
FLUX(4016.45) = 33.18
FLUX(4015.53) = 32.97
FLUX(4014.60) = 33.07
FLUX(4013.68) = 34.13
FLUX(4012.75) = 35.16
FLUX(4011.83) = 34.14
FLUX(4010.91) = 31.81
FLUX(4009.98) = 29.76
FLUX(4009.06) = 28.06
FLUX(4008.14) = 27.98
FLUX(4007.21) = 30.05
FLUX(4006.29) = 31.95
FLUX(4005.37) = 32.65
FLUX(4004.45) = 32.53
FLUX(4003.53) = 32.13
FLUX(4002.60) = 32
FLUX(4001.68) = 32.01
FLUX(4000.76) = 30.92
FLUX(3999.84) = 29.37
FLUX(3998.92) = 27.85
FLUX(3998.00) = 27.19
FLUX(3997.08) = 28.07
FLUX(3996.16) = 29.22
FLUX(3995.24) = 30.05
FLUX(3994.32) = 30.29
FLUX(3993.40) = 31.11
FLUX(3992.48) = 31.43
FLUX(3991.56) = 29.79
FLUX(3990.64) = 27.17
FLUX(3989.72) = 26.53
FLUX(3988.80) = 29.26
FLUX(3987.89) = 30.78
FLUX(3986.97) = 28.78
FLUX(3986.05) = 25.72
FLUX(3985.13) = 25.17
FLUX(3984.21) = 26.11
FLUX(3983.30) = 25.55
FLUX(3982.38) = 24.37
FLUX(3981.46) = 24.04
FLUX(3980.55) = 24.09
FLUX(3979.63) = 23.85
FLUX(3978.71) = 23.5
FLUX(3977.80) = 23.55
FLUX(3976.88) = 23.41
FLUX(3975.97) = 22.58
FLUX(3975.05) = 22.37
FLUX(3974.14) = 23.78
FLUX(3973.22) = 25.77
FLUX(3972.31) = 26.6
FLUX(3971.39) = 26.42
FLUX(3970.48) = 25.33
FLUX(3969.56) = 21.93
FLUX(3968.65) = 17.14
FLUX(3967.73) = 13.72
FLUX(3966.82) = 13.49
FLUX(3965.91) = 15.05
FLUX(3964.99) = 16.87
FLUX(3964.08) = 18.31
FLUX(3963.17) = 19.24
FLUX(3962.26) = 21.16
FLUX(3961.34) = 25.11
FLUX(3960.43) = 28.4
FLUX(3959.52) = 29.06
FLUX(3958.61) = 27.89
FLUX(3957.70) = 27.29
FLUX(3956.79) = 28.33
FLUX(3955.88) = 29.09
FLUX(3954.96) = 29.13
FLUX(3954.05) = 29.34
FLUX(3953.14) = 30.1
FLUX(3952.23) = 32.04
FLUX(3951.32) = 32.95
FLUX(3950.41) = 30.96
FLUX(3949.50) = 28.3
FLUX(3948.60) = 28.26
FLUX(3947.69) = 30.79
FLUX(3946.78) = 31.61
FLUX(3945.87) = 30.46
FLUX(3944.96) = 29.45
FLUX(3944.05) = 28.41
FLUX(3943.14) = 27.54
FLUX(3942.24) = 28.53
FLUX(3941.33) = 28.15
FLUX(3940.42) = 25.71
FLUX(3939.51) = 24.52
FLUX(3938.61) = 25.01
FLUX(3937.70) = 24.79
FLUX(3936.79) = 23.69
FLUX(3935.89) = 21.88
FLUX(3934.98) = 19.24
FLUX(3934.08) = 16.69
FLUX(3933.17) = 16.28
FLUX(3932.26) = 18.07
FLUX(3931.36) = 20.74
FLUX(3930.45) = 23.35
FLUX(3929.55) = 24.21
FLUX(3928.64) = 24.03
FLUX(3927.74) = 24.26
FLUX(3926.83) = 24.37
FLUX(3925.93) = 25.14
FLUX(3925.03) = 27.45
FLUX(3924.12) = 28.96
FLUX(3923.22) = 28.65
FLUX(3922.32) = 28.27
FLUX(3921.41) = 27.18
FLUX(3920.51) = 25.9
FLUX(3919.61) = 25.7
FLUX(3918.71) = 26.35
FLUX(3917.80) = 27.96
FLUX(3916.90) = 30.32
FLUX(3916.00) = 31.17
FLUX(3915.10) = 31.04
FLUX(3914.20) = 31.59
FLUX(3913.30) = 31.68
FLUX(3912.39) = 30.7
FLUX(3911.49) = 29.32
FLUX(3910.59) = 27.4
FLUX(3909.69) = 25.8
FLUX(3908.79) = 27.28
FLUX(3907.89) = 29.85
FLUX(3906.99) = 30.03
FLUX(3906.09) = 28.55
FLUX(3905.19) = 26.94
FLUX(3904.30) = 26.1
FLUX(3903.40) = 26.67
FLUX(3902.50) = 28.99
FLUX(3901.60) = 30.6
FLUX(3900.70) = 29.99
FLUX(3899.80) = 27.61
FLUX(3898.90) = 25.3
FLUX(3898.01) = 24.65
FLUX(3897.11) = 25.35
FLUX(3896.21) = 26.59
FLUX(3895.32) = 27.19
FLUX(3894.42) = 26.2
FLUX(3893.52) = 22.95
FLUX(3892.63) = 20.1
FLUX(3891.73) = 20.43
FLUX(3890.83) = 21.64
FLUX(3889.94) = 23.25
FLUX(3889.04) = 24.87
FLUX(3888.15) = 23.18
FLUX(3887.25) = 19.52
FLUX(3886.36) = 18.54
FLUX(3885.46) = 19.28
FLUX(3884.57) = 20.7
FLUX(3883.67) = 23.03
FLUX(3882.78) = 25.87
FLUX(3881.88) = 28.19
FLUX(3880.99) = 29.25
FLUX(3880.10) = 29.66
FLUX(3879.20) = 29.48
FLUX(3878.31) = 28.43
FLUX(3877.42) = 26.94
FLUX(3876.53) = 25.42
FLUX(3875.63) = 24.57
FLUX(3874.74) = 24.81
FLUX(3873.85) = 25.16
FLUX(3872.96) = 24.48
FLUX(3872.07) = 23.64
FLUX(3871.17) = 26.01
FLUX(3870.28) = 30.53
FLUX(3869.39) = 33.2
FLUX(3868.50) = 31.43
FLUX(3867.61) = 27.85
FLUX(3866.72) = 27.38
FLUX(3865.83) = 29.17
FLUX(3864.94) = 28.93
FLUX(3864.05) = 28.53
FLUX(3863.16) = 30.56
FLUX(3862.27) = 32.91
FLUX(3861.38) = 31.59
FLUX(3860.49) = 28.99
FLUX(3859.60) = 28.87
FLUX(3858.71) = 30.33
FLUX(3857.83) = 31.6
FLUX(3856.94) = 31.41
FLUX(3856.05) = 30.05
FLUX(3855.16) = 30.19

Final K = 1.29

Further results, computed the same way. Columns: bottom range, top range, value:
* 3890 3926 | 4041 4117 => 1.25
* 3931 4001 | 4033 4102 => 1.31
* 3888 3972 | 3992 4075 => 1.31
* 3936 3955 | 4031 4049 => 1.20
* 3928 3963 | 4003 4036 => 1.26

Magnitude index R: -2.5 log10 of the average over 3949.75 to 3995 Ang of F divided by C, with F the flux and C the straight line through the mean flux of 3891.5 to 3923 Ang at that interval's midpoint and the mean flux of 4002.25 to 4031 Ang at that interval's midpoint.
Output 0.18 mag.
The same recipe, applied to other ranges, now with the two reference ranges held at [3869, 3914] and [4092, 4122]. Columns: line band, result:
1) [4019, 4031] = -0.116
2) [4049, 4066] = -0.142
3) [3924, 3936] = 0.200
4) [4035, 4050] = -0.154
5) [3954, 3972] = 0.190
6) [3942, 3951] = -0.093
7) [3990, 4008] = -0.082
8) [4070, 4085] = -0.077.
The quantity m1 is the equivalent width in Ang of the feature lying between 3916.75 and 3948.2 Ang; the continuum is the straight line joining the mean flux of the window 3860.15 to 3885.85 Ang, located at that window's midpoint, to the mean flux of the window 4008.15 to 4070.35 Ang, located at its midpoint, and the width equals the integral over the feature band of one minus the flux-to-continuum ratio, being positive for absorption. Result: 4.0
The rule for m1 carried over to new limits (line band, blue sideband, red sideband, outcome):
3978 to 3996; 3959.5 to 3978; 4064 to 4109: -3.2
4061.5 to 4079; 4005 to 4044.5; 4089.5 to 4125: 0.0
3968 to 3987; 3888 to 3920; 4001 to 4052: 3.8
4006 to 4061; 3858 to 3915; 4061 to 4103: -4.4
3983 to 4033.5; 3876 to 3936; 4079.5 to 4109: -4.1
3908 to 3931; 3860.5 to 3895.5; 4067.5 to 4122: -0.5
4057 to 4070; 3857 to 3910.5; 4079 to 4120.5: -1.0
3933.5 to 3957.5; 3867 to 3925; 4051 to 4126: 0.4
